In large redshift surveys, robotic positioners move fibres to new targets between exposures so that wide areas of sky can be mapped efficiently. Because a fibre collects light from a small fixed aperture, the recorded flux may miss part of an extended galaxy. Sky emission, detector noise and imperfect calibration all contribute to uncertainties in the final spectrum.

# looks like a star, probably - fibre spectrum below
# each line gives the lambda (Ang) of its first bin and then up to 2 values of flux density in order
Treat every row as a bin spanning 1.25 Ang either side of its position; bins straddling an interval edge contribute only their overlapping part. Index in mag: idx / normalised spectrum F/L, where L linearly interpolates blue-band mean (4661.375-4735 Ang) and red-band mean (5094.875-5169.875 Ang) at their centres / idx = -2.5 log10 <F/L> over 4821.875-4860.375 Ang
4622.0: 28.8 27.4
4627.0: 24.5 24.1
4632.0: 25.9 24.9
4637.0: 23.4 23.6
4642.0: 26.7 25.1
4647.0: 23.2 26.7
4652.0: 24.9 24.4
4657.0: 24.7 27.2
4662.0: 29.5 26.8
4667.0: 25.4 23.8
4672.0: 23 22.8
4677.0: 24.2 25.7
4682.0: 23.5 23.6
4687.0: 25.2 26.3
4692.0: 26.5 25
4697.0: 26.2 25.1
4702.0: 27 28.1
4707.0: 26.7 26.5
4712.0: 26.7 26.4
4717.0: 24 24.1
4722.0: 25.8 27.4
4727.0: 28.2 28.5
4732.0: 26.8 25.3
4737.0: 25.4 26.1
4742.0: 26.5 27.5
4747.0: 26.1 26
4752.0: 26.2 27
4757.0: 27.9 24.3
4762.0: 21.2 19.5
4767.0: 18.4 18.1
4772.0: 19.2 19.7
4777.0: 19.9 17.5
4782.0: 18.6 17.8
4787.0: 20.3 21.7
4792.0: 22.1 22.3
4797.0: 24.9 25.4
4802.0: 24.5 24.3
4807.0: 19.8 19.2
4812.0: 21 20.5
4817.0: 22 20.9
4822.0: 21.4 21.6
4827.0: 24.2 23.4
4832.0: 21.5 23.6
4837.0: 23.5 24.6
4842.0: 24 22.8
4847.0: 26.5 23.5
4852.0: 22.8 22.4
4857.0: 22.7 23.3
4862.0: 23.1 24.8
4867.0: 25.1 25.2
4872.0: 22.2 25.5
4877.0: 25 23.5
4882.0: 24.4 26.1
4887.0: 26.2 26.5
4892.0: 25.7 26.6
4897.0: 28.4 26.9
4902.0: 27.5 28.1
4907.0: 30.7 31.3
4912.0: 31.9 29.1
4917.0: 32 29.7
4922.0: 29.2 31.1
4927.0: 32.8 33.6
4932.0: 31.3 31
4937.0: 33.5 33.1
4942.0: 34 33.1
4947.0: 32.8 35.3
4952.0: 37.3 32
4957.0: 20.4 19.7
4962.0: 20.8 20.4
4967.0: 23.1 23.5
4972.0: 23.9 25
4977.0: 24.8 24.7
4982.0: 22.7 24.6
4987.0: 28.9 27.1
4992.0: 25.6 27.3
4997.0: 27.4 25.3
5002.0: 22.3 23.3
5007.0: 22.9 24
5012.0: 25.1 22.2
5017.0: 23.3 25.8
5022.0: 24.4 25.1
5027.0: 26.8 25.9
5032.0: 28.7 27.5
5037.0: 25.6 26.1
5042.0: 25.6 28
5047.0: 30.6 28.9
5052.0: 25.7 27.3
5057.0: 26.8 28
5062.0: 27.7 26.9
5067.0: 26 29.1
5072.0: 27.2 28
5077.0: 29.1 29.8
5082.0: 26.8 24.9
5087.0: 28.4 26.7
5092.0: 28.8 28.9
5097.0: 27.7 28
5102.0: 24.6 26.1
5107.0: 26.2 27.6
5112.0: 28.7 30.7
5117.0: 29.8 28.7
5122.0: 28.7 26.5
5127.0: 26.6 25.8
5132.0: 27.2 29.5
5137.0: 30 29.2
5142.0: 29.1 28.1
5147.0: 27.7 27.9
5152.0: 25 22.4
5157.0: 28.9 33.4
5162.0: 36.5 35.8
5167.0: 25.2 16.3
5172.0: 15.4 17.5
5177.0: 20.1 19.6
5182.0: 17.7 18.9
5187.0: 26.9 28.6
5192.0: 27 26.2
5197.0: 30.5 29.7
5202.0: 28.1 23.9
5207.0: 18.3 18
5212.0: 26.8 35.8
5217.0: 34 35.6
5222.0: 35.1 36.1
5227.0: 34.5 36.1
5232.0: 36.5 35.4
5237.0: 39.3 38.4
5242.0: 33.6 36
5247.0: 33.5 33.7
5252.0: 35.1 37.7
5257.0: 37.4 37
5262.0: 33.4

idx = 0.142 mag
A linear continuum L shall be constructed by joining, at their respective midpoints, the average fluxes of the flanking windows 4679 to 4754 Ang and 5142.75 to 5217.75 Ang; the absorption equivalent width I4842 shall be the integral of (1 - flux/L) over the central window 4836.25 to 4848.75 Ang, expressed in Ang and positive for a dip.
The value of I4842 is 0.8 Ang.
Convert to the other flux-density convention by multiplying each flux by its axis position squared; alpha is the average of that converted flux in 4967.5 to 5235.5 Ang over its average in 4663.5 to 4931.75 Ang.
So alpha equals 1.2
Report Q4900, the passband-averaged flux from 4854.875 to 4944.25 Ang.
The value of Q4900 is 28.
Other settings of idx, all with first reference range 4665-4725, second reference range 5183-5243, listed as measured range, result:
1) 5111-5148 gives 0.05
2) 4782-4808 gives 0.19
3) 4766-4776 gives 0.35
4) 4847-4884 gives 0.13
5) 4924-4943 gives -0.18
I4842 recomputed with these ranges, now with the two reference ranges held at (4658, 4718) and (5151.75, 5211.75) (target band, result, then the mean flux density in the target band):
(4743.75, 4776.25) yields 3.1 Ang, 23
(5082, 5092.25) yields -0.9 Ang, 27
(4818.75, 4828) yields 1.2 Ang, 22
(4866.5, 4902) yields -0.5 Ang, 25.6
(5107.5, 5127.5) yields -3.0 Ang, 28.4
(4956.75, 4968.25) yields 1.9 Ang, 20.9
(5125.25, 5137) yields -1.3 Ang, 27.5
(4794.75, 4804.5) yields 0.3 Ang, 24.6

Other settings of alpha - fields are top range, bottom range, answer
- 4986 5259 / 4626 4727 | 1.32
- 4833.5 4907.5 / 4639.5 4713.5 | 1.06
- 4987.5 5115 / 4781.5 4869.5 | 1.29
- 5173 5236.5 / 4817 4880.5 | 1.38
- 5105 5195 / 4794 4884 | 1.28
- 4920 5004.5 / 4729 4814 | 1.31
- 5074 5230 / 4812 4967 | 1.15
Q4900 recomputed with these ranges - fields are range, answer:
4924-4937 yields 32.2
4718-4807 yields 23.5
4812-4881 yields 23.3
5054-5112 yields 27.4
